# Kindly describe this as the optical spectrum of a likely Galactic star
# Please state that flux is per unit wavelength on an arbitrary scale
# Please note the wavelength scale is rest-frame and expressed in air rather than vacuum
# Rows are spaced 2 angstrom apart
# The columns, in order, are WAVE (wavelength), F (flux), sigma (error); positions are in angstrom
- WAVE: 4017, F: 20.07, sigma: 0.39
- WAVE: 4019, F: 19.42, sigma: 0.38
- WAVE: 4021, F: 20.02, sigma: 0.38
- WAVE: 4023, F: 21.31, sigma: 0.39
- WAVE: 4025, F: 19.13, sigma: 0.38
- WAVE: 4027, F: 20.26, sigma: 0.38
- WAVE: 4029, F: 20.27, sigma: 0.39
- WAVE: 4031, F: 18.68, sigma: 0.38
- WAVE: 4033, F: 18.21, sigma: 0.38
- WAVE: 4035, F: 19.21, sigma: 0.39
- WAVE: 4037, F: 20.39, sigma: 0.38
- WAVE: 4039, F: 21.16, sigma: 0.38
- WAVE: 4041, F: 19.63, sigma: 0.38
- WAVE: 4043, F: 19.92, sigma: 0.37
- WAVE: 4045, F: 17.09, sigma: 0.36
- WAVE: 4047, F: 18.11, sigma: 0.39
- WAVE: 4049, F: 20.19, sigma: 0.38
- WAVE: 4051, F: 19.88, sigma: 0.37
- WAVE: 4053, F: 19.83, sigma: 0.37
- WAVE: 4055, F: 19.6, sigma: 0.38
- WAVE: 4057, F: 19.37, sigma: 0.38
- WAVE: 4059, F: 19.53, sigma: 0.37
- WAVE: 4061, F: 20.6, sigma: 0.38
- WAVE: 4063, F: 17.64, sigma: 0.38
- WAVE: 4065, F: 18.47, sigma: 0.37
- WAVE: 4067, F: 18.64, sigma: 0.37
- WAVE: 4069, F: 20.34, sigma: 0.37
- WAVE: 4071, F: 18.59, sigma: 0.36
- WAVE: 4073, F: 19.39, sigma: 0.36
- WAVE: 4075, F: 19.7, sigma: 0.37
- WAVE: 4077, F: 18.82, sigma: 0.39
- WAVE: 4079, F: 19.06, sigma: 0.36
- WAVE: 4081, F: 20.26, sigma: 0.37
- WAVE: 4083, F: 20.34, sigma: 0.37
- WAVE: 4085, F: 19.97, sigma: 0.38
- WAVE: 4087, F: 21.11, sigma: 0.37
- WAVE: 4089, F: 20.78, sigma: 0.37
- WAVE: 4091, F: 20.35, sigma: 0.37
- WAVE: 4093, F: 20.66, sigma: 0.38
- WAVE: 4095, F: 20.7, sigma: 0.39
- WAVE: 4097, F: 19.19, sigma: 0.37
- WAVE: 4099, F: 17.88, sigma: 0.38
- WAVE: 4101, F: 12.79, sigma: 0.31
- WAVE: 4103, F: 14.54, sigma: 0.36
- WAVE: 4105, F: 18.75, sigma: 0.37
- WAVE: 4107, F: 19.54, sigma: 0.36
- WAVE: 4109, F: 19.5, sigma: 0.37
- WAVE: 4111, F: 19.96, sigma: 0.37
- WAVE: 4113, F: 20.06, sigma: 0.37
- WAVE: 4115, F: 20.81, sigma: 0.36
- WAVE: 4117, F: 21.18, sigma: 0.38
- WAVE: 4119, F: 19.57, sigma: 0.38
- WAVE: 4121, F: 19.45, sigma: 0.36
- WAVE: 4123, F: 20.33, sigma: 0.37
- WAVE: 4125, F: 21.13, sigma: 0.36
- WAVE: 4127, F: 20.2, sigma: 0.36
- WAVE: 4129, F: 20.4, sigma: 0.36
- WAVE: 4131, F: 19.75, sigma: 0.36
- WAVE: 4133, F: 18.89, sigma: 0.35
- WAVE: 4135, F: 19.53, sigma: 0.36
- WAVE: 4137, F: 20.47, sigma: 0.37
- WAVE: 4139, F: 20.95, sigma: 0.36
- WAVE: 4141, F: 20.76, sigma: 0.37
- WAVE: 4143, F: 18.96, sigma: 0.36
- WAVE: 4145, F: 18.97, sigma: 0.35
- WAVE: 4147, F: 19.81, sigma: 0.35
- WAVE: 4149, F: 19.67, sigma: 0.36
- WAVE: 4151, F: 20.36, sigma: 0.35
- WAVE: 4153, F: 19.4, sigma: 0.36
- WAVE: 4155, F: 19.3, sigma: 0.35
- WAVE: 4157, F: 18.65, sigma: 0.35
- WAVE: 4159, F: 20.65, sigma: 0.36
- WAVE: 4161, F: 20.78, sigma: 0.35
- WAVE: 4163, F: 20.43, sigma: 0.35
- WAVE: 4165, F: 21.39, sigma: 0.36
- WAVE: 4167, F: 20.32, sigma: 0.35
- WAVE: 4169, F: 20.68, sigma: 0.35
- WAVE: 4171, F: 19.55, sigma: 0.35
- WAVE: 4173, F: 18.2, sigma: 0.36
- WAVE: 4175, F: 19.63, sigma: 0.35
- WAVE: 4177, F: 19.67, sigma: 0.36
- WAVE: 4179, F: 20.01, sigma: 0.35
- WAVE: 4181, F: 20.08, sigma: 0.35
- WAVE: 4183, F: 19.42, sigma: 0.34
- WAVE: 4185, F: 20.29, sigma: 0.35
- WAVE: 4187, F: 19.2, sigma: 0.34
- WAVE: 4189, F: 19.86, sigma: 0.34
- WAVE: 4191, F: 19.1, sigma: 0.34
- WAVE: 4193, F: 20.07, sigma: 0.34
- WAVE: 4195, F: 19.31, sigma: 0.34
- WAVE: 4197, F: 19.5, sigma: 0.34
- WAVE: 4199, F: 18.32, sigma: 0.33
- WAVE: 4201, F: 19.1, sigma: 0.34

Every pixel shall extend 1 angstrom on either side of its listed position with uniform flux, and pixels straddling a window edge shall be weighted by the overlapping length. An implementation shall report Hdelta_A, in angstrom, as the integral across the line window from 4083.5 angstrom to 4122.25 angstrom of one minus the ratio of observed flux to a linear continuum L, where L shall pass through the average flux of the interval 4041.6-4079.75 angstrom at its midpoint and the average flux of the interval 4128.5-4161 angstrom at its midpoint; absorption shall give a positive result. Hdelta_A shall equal 0.4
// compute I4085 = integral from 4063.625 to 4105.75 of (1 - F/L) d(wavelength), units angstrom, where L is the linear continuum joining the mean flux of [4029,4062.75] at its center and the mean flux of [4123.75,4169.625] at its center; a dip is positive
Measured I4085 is 1.34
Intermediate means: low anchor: 19.4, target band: 19.1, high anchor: 20.1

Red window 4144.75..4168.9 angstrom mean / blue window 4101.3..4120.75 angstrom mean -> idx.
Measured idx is 1.05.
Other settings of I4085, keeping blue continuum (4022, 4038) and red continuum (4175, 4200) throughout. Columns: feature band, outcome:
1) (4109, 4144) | -0.9 angstrom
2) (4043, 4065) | 0.5 angstrom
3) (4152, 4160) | 0.0 angstrom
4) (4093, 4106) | 1.4 angstrom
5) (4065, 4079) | 0.3 angstrom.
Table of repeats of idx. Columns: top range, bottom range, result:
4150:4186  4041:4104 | 1.04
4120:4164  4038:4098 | 1.02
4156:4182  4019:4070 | 1.03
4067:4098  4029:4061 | 1.02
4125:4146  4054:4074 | 1.04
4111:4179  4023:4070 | 1.03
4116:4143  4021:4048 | 1.03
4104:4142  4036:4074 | 1.03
